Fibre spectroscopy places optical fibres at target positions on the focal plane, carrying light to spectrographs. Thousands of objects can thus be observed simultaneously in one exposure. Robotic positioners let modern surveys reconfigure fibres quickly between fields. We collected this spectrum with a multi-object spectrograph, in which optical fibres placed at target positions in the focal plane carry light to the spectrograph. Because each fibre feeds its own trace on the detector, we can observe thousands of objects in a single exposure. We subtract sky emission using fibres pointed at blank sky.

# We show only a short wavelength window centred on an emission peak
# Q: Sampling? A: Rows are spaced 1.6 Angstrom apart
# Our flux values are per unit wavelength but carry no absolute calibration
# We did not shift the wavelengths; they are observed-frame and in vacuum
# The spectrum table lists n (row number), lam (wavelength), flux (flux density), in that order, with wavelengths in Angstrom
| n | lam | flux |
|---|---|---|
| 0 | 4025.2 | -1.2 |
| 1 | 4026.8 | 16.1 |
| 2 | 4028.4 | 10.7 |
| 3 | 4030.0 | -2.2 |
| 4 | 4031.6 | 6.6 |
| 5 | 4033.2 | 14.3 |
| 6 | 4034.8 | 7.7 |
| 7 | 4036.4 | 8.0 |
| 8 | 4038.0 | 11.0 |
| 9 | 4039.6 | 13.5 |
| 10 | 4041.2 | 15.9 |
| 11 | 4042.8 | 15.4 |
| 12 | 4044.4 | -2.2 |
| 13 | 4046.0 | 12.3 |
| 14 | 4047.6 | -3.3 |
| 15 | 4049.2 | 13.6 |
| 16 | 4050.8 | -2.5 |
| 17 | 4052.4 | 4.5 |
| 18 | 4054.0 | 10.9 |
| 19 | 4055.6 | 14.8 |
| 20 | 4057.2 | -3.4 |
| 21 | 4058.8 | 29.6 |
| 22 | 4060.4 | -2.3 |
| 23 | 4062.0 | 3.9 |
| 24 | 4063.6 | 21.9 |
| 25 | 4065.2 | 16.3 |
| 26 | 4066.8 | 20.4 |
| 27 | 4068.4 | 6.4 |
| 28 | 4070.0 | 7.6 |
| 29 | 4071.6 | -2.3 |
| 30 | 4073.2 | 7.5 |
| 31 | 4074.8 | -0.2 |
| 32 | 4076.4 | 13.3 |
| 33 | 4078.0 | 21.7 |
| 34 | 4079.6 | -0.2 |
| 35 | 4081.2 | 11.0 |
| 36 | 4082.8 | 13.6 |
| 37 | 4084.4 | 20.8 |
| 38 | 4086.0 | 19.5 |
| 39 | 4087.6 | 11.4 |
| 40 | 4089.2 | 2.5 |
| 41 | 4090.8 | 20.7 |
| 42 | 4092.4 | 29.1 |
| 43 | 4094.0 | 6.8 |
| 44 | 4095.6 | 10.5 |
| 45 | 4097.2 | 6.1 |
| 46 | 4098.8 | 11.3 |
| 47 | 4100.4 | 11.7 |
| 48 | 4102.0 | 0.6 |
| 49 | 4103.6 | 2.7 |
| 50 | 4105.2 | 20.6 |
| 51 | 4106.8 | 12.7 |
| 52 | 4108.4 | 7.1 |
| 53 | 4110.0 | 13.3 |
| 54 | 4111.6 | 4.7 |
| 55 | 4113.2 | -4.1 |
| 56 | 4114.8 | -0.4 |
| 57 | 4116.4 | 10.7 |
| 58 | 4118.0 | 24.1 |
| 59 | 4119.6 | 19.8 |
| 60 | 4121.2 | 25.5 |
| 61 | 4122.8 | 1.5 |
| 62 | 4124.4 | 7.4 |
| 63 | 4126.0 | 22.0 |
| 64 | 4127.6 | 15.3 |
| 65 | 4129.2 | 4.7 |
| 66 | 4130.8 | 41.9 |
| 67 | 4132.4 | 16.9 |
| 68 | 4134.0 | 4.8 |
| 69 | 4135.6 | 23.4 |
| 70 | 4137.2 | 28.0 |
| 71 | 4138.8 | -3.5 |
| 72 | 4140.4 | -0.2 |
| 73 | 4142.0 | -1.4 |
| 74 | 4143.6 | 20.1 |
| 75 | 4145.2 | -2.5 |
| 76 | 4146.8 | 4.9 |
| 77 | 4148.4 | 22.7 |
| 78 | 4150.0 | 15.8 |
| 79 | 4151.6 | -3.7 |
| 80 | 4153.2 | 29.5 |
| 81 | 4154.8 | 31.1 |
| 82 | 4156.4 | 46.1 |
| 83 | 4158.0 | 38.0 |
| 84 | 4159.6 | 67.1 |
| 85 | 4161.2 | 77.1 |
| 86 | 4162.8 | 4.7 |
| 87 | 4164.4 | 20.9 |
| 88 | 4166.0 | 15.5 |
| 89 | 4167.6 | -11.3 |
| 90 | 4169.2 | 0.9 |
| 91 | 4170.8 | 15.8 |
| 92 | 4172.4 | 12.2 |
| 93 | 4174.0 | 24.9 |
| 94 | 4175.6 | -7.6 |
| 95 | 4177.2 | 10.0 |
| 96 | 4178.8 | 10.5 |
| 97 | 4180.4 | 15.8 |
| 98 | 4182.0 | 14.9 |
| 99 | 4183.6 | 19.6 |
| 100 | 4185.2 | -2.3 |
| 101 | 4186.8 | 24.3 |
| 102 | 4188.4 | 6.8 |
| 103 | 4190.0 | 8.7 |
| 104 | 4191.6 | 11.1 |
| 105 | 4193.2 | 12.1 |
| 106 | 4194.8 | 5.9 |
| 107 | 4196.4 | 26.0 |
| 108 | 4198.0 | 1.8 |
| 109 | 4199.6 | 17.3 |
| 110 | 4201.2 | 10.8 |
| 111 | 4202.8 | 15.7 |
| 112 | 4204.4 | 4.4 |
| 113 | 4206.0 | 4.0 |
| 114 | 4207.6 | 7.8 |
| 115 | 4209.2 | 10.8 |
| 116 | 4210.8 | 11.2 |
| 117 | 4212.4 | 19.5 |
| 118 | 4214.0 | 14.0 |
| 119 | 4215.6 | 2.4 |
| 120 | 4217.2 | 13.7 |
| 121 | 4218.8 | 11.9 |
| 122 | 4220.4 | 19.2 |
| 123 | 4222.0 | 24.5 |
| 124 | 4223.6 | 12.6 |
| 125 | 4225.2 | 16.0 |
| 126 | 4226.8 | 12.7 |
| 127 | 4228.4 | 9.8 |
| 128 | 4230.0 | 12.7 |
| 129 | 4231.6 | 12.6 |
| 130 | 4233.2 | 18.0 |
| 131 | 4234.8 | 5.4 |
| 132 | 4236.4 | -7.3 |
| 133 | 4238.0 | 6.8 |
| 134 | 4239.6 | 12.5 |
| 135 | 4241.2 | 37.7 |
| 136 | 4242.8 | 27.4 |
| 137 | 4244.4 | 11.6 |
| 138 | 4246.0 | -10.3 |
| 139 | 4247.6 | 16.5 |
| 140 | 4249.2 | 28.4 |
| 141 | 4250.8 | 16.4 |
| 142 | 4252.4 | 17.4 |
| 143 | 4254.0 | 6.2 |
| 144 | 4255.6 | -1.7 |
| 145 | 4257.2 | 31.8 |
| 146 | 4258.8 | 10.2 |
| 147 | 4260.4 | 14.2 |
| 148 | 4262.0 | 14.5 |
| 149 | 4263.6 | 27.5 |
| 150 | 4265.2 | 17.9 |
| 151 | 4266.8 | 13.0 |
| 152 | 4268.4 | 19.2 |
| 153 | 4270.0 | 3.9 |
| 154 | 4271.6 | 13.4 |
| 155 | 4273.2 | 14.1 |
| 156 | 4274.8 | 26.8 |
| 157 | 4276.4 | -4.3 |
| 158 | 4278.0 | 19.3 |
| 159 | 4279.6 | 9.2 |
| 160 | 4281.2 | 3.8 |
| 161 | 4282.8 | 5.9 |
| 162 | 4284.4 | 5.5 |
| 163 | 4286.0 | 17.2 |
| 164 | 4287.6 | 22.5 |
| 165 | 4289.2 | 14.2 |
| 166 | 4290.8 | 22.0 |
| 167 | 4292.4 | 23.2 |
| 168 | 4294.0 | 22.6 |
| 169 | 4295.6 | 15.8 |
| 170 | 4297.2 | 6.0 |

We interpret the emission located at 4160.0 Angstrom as [O II] 3727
